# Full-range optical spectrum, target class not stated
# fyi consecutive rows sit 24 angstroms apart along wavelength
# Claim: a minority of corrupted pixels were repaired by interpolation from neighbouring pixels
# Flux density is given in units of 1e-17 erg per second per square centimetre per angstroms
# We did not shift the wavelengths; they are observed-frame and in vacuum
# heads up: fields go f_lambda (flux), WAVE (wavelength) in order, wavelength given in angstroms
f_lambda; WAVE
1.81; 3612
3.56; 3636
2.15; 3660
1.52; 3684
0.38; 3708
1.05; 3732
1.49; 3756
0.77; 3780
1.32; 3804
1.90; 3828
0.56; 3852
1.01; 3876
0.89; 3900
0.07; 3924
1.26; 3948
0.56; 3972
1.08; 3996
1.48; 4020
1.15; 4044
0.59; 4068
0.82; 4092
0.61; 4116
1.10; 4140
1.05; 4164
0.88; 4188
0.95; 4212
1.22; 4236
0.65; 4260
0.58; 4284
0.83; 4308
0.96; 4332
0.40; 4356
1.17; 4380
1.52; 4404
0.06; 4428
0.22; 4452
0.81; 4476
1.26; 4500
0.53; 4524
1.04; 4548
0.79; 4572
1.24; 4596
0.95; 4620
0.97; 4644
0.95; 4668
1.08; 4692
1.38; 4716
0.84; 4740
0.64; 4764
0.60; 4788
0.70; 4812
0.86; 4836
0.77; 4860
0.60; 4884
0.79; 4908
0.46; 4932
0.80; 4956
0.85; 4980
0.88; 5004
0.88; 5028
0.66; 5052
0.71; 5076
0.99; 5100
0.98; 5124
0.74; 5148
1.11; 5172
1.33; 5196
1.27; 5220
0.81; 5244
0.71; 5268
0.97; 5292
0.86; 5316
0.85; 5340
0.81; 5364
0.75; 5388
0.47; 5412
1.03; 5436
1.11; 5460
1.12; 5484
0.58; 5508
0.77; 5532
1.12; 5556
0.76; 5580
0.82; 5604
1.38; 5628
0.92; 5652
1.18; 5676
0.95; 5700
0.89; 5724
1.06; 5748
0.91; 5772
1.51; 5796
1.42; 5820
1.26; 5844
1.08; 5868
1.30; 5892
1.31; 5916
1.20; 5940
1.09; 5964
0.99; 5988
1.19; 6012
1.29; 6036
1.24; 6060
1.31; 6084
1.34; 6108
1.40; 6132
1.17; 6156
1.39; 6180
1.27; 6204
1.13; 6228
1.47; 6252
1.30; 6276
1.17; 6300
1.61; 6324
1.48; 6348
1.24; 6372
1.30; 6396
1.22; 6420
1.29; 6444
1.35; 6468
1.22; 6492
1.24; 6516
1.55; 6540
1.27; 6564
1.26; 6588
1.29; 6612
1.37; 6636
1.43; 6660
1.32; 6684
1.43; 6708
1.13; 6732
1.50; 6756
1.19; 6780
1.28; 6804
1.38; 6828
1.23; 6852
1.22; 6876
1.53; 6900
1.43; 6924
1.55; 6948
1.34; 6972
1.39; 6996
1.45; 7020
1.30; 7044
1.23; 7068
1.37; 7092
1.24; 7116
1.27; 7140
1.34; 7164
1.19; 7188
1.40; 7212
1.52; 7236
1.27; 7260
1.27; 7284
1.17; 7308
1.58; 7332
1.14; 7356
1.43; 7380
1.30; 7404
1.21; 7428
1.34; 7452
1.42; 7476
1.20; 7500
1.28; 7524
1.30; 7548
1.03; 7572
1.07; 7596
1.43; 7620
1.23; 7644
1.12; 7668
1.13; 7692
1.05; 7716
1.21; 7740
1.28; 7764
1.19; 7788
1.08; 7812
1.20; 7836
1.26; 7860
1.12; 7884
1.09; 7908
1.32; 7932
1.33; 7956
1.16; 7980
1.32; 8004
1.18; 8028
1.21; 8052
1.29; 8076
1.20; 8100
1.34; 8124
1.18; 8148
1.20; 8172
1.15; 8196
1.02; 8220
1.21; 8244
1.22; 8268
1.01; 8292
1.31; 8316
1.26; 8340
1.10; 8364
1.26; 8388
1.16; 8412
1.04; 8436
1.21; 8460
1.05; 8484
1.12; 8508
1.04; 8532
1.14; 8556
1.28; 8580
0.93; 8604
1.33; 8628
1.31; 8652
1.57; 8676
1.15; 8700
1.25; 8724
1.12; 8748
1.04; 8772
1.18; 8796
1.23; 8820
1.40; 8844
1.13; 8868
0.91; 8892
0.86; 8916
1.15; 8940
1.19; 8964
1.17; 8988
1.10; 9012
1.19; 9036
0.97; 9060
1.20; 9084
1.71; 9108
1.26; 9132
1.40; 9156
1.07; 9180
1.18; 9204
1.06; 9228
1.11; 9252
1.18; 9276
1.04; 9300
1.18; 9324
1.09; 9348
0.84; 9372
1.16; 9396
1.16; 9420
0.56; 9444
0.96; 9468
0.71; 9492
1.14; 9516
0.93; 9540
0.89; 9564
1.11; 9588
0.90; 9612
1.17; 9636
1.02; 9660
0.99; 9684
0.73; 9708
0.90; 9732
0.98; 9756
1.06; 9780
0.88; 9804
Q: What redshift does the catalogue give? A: 0.39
